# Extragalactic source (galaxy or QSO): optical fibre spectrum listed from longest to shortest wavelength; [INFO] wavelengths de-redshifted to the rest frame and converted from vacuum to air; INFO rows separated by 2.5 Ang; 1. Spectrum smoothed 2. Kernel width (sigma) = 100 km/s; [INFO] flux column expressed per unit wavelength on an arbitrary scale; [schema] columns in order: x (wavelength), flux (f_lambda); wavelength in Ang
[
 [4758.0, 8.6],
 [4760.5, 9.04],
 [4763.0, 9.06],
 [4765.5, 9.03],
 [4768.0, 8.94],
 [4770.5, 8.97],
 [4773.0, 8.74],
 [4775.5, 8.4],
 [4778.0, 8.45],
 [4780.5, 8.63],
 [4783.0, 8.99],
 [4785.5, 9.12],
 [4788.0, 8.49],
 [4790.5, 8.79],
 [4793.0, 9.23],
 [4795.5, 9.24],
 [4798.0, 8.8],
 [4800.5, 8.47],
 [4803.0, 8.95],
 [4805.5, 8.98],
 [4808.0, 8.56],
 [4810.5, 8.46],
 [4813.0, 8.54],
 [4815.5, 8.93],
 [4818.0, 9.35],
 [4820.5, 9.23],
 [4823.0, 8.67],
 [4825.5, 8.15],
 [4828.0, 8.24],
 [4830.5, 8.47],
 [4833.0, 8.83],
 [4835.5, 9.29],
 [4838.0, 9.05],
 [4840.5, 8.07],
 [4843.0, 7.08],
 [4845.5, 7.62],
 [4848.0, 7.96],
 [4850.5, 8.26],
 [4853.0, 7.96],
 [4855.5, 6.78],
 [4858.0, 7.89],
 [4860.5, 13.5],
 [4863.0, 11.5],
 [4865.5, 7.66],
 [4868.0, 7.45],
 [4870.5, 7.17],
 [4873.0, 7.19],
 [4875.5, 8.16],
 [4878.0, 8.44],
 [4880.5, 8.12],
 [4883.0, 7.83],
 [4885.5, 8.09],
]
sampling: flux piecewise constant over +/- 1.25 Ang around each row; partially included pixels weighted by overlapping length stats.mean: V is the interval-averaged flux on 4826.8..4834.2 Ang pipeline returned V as 8.51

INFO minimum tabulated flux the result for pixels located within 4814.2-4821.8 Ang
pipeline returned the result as 8.93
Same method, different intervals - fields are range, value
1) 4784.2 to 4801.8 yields 8.47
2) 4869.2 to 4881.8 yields 7.17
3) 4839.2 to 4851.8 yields 7.08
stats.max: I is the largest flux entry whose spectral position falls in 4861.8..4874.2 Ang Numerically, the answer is 11.5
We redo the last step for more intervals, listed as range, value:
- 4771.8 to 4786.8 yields 9.12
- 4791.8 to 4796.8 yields 9.24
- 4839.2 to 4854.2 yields 8.26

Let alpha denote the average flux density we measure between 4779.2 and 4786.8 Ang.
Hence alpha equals 8.91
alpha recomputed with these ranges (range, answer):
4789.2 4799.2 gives 9.01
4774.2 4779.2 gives 8.43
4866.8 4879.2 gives 7.68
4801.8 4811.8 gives 8.74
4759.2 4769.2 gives 9.02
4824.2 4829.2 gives 8.2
